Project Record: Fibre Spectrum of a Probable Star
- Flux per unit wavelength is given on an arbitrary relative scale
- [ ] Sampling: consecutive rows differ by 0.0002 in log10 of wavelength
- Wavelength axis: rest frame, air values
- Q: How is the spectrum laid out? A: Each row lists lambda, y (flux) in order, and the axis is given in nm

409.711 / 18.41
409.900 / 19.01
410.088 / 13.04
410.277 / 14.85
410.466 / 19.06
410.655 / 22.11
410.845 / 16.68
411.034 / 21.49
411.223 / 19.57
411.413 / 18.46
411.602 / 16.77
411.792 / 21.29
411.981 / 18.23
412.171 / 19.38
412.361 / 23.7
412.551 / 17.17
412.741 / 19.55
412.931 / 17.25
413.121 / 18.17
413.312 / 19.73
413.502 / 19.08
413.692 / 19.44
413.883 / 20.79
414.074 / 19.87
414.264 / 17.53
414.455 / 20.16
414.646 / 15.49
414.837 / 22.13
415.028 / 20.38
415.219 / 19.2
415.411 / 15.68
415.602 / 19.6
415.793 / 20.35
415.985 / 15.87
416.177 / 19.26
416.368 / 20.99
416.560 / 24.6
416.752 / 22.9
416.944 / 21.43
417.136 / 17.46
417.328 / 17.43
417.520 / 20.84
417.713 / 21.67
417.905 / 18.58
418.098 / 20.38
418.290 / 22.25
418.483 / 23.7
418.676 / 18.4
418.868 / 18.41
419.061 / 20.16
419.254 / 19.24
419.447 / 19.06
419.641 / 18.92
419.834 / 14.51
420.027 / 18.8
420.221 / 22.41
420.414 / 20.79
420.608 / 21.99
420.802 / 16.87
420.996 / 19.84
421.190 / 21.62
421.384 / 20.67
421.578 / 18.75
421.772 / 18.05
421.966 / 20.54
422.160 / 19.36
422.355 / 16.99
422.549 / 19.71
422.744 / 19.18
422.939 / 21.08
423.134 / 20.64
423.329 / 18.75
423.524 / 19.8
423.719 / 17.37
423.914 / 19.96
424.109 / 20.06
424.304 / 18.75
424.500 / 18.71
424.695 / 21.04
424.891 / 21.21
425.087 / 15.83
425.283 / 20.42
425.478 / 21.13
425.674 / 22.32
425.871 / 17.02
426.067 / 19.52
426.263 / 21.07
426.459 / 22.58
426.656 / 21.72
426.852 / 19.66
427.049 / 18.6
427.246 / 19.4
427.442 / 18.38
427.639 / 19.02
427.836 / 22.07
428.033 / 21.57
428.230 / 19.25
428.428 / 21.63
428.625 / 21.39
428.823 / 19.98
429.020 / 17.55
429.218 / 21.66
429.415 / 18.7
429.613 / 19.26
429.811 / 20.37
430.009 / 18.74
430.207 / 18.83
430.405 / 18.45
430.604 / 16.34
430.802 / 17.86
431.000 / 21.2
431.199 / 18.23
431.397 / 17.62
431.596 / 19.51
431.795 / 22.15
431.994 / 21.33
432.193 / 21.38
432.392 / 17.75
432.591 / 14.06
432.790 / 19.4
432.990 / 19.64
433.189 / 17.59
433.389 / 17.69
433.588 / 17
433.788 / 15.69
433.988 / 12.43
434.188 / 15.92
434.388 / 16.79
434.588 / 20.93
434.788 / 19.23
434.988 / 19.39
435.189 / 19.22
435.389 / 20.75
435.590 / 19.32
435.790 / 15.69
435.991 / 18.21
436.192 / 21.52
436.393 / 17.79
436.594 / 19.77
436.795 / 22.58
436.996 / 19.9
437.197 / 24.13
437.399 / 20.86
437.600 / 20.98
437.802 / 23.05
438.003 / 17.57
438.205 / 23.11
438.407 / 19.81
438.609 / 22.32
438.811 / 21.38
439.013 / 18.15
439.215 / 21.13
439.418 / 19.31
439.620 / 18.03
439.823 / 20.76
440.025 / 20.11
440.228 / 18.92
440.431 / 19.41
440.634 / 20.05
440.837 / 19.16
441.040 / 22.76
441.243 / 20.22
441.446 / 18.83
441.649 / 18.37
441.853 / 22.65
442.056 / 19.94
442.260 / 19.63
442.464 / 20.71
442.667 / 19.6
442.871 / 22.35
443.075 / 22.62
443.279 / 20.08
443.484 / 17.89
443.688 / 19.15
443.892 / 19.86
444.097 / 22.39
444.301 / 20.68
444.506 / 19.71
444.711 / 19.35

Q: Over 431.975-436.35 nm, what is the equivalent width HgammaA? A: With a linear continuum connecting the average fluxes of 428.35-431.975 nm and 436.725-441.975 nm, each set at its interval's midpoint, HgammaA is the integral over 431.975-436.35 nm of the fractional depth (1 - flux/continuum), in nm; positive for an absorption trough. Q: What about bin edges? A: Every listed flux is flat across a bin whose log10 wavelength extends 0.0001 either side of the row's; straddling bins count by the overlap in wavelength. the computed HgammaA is 0.38 nm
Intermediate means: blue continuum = 19.4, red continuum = 20.5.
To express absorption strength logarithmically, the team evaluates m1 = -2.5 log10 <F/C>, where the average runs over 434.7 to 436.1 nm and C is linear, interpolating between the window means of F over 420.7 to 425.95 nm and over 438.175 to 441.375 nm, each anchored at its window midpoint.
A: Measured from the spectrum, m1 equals 0.07 mag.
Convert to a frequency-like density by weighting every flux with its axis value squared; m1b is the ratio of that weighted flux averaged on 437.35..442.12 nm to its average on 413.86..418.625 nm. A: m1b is 1.14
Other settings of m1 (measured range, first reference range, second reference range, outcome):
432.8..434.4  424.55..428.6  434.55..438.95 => 0.21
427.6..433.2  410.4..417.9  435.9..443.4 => 0.04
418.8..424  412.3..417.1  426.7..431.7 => 0.01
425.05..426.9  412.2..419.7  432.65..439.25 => -0.04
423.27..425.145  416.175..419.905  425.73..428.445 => 0.05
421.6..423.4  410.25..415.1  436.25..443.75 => 0.02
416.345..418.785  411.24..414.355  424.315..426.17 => -0.08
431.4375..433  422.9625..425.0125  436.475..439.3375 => 0.06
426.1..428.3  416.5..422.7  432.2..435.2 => -0.09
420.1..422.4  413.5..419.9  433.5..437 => -0.03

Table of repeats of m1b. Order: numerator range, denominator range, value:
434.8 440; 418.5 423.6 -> 1.12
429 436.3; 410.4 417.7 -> 1.04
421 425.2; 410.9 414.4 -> 1.06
